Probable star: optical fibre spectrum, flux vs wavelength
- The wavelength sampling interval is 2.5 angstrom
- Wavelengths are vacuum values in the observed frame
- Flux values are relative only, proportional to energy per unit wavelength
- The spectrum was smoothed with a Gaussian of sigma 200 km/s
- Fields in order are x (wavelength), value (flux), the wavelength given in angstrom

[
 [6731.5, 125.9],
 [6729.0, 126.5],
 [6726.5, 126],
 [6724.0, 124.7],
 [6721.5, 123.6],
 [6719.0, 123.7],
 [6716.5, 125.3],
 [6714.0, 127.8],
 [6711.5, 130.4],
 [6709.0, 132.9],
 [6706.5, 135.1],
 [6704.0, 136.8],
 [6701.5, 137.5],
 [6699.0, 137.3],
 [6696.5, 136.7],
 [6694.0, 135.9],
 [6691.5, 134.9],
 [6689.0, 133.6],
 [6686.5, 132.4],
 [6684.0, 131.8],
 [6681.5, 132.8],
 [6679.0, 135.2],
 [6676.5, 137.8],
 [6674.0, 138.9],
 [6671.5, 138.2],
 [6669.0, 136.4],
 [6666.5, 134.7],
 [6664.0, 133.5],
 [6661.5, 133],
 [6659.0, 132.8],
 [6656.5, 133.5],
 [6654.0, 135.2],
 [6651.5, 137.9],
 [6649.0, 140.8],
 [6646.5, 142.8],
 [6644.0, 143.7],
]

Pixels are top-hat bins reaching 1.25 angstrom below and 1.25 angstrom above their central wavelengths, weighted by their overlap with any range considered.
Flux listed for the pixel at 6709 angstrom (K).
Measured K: 132.9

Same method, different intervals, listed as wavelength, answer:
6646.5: 142.8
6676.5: 137.8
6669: 136.4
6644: 143.7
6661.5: 133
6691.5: 134.9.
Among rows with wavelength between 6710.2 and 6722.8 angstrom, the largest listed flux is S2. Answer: 130.4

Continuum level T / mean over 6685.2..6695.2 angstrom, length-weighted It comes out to 134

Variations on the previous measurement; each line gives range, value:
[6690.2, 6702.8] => 136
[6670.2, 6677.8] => 138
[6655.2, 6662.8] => 133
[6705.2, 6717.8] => 130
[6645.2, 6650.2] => 142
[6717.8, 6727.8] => 125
